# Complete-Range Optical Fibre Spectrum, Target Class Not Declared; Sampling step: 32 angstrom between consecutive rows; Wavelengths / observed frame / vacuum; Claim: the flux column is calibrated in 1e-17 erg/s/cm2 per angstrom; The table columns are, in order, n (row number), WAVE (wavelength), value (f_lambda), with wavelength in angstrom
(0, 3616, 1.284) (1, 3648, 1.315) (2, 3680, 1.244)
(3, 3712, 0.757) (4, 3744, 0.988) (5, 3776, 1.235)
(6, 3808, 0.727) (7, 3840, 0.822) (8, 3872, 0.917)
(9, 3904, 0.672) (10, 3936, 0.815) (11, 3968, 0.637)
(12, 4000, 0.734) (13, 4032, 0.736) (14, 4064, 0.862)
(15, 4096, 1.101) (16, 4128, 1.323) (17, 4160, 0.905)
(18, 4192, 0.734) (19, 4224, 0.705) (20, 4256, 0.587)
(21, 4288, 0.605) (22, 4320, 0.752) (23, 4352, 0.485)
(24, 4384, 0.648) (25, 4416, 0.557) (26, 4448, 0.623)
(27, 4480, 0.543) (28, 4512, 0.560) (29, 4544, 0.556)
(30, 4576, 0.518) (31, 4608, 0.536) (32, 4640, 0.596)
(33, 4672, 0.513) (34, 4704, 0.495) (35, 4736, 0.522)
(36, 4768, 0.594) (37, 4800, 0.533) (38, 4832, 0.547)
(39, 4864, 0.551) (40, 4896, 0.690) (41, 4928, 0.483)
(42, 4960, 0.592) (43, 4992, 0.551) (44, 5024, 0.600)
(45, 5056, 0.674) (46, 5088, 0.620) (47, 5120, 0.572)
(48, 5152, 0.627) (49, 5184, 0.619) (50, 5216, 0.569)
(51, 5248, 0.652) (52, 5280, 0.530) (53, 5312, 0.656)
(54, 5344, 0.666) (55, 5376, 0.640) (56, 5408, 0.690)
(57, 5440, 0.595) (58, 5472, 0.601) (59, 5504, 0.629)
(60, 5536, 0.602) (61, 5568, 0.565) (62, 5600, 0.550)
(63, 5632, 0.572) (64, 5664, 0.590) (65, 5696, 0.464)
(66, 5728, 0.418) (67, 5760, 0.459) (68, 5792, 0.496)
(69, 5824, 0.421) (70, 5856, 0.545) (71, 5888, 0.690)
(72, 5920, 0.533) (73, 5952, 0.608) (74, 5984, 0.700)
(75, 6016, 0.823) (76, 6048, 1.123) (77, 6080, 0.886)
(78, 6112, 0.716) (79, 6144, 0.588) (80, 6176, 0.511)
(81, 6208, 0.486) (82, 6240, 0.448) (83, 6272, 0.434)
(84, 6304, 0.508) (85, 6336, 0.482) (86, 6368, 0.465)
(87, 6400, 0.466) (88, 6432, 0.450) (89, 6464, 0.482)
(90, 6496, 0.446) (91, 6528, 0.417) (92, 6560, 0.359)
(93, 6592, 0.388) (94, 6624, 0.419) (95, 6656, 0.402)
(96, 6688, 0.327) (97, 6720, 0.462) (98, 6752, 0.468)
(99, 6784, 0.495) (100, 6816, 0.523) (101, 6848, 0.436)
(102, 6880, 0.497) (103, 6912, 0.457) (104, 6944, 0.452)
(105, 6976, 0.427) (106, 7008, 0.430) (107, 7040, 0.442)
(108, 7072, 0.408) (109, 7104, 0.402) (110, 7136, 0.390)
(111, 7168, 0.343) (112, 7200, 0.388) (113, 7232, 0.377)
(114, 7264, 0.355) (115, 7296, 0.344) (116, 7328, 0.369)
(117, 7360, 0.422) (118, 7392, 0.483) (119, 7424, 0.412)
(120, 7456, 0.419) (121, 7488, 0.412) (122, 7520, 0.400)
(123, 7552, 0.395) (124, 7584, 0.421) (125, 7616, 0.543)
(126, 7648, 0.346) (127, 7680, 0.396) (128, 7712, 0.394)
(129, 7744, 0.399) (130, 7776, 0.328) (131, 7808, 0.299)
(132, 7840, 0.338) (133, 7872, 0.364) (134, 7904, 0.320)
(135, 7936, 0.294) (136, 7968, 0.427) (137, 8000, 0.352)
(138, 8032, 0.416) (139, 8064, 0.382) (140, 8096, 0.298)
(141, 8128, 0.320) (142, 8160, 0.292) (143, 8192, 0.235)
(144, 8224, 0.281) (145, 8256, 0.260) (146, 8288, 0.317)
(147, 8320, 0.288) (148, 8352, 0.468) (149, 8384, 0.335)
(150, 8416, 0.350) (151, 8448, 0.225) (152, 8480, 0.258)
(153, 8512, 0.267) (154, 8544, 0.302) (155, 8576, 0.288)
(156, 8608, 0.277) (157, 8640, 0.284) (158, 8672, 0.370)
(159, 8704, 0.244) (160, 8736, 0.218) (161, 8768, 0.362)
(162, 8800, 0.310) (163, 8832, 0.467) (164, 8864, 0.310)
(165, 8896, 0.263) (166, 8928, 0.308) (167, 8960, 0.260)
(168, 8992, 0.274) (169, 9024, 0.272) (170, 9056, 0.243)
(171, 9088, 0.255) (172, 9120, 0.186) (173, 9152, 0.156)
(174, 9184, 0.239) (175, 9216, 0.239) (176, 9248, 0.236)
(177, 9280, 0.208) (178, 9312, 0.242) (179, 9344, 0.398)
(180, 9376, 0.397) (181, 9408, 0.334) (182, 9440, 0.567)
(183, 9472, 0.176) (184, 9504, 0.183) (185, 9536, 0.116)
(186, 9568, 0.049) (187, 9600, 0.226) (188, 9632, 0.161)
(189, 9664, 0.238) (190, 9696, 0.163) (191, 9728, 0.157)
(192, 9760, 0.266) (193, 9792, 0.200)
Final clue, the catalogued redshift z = 1.159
